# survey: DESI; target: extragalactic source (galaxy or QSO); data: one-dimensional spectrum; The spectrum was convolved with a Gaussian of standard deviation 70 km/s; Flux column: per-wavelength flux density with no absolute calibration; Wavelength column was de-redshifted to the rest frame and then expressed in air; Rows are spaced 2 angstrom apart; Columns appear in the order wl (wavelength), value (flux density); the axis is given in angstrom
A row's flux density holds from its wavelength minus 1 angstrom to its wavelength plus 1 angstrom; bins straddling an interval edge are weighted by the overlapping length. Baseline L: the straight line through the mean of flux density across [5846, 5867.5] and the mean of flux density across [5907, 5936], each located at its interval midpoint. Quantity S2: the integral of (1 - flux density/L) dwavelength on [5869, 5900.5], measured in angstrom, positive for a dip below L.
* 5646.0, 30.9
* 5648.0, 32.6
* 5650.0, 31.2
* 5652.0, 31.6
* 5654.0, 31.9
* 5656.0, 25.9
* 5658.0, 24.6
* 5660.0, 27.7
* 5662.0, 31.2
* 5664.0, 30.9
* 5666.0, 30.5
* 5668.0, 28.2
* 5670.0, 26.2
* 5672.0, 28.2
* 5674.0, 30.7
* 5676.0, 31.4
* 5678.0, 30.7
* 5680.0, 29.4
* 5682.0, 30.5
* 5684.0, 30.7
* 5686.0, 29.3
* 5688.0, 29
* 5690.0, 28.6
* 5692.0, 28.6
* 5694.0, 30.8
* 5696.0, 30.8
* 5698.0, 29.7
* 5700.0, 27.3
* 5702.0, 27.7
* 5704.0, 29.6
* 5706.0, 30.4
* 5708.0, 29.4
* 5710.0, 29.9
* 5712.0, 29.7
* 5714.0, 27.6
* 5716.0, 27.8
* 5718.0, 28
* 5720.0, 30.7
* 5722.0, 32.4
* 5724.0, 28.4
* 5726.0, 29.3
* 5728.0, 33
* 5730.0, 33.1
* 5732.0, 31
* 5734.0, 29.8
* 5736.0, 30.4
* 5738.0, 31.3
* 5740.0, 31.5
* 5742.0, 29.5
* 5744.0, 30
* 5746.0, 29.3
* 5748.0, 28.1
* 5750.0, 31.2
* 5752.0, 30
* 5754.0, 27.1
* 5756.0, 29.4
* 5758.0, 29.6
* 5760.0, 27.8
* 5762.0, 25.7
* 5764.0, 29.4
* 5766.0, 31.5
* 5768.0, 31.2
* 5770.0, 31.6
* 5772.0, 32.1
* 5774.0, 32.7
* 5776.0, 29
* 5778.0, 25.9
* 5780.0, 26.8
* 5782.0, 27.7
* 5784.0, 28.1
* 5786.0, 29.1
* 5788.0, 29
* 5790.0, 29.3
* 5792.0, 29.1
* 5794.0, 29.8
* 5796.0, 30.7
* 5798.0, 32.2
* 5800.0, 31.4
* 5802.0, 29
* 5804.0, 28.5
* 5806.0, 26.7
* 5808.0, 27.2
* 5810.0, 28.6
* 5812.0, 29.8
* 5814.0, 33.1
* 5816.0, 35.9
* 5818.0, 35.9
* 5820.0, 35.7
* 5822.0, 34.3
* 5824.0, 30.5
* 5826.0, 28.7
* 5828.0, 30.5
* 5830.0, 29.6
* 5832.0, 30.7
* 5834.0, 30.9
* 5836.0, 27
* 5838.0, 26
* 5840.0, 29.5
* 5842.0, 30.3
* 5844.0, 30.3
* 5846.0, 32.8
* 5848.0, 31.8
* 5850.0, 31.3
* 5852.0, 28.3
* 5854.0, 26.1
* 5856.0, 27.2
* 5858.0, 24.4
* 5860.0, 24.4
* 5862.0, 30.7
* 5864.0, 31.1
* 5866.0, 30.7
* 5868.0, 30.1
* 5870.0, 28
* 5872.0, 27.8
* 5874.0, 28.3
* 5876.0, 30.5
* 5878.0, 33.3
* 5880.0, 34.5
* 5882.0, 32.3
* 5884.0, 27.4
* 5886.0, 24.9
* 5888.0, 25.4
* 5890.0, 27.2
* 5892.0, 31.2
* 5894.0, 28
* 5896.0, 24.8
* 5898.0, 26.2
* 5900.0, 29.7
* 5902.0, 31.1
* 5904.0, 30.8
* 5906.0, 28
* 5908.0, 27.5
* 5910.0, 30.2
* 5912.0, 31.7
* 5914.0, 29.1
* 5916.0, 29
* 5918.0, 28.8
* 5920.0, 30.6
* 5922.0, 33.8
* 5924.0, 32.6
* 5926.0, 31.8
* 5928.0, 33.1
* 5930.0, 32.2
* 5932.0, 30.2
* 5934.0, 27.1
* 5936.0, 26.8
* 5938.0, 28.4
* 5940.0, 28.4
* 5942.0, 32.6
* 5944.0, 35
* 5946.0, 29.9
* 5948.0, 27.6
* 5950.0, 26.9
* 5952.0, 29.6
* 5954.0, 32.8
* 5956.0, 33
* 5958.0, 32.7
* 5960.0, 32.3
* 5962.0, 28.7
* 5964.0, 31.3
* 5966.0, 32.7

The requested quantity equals 0.86 angstrom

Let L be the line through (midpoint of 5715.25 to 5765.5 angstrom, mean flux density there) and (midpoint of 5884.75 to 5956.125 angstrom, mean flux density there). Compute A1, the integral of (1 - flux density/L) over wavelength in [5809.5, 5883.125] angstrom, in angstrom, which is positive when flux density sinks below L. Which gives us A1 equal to -1.6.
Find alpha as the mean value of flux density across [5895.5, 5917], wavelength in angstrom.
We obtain 29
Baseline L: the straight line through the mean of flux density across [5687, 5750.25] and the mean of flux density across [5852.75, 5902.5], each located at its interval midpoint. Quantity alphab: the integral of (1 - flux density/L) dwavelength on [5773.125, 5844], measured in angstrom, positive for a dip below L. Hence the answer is -2.1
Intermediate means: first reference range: 29.8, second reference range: 28.6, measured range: 30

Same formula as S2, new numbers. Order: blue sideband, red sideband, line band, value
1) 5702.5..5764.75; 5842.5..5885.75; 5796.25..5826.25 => -1.7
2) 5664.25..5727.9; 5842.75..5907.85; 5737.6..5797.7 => -0.4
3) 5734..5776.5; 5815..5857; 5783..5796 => 0.4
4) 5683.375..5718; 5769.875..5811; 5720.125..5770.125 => -1.5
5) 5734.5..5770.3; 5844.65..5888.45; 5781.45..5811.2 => 0.4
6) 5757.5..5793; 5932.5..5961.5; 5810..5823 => -1.9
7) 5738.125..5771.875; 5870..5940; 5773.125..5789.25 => 0.6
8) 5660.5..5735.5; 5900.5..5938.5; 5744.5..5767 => 0.6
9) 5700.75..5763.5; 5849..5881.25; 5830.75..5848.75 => -0.4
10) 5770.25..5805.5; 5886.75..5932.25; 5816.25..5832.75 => -1.5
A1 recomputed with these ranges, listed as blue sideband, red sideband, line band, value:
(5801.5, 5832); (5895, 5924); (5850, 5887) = 1.45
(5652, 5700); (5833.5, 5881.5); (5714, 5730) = -0.33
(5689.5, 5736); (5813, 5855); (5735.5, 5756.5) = 0.19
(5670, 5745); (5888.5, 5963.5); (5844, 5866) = 0.71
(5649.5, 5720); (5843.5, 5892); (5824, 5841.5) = -0.03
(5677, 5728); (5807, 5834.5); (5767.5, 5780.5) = 0.32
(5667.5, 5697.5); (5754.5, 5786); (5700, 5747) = -0.87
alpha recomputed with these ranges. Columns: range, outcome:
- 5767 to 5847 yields 30.2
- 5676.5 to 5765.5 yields 29.6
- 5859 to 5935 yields 29.6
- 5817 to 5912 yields 29.5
